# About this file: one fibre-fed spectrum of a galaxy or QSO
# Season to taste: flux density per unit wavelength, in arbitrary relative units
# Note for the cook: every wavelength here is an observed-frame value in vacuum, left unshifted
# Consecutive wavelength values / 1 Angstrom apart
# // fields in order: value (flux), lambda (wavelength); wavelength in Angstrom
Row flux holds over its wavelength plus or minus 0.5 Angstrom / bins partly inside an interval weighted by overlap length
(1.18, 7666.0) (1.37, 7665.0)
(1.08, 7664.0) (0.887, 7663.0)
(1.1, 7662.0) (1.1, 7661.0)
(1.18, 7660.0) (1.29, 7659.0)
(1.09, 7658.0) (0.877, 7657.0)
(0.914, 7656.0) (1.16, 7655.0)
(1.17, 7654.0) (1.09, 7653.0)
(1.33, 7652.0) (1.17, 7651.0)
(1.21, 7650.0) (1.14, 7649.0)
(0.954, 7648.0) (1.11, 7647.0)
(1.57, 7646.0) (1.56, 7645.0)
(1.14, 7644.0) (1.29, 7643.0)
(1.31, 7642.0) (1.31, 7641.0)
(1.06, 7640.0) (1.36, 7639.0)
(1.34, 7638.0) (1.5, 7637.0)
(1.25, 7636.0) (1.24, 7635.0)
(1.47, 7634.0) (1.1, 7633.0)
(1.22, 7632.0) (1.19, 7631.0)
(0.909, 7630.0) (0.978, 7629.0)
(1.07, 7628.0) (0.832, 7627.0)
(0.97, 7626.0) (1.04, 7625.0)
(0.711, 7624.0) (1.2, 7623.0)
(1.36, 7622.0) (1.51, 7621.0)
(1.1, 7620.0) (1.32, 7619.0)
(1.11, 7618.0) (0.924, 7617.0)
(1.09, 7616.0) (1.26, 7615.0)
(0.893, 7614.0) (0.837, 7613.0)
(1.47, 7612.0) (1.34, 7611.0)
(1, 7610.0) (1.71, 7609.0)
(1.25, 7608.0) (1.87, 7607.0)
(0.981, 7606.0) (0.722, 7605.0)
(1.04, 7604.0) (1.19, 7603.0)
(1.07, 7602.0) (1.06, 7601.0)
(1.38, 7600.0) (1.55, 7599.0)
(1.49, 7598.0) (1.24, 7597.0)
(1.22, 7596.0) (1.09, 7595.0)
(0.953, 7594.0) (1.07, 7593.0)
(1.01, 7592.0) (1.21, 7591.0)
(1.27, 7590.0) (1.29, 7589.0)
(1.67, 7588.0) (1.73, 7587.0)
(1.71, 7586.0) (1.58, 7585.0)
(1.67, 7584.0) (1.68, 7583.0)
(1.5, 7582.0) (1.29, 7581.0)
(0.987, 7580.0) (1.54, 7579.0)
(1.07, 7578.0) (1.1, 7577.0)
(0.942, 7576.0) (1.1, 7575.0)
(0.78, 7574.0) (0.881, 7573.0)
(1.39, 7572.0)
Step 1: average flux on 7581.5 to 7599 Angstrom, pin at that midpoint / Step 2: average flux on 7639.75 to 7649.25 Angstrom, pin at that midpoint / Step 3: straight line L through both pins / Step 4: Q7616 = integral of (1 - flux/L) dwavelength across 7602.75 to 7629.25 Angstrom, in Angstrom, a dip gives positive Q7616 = 3.6 Angstrom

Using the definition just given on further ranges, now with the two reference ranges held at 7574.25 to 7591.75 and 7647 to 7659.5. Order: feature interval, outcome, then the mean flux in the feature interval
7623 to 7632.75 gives 1.61 Angstrom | 1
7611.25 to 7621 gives 0.83 Angstrom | 1.14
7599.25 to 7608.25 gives 0.73 Angstrom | 1.18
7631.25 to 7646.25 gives -1.84 Angstrom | 1.31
